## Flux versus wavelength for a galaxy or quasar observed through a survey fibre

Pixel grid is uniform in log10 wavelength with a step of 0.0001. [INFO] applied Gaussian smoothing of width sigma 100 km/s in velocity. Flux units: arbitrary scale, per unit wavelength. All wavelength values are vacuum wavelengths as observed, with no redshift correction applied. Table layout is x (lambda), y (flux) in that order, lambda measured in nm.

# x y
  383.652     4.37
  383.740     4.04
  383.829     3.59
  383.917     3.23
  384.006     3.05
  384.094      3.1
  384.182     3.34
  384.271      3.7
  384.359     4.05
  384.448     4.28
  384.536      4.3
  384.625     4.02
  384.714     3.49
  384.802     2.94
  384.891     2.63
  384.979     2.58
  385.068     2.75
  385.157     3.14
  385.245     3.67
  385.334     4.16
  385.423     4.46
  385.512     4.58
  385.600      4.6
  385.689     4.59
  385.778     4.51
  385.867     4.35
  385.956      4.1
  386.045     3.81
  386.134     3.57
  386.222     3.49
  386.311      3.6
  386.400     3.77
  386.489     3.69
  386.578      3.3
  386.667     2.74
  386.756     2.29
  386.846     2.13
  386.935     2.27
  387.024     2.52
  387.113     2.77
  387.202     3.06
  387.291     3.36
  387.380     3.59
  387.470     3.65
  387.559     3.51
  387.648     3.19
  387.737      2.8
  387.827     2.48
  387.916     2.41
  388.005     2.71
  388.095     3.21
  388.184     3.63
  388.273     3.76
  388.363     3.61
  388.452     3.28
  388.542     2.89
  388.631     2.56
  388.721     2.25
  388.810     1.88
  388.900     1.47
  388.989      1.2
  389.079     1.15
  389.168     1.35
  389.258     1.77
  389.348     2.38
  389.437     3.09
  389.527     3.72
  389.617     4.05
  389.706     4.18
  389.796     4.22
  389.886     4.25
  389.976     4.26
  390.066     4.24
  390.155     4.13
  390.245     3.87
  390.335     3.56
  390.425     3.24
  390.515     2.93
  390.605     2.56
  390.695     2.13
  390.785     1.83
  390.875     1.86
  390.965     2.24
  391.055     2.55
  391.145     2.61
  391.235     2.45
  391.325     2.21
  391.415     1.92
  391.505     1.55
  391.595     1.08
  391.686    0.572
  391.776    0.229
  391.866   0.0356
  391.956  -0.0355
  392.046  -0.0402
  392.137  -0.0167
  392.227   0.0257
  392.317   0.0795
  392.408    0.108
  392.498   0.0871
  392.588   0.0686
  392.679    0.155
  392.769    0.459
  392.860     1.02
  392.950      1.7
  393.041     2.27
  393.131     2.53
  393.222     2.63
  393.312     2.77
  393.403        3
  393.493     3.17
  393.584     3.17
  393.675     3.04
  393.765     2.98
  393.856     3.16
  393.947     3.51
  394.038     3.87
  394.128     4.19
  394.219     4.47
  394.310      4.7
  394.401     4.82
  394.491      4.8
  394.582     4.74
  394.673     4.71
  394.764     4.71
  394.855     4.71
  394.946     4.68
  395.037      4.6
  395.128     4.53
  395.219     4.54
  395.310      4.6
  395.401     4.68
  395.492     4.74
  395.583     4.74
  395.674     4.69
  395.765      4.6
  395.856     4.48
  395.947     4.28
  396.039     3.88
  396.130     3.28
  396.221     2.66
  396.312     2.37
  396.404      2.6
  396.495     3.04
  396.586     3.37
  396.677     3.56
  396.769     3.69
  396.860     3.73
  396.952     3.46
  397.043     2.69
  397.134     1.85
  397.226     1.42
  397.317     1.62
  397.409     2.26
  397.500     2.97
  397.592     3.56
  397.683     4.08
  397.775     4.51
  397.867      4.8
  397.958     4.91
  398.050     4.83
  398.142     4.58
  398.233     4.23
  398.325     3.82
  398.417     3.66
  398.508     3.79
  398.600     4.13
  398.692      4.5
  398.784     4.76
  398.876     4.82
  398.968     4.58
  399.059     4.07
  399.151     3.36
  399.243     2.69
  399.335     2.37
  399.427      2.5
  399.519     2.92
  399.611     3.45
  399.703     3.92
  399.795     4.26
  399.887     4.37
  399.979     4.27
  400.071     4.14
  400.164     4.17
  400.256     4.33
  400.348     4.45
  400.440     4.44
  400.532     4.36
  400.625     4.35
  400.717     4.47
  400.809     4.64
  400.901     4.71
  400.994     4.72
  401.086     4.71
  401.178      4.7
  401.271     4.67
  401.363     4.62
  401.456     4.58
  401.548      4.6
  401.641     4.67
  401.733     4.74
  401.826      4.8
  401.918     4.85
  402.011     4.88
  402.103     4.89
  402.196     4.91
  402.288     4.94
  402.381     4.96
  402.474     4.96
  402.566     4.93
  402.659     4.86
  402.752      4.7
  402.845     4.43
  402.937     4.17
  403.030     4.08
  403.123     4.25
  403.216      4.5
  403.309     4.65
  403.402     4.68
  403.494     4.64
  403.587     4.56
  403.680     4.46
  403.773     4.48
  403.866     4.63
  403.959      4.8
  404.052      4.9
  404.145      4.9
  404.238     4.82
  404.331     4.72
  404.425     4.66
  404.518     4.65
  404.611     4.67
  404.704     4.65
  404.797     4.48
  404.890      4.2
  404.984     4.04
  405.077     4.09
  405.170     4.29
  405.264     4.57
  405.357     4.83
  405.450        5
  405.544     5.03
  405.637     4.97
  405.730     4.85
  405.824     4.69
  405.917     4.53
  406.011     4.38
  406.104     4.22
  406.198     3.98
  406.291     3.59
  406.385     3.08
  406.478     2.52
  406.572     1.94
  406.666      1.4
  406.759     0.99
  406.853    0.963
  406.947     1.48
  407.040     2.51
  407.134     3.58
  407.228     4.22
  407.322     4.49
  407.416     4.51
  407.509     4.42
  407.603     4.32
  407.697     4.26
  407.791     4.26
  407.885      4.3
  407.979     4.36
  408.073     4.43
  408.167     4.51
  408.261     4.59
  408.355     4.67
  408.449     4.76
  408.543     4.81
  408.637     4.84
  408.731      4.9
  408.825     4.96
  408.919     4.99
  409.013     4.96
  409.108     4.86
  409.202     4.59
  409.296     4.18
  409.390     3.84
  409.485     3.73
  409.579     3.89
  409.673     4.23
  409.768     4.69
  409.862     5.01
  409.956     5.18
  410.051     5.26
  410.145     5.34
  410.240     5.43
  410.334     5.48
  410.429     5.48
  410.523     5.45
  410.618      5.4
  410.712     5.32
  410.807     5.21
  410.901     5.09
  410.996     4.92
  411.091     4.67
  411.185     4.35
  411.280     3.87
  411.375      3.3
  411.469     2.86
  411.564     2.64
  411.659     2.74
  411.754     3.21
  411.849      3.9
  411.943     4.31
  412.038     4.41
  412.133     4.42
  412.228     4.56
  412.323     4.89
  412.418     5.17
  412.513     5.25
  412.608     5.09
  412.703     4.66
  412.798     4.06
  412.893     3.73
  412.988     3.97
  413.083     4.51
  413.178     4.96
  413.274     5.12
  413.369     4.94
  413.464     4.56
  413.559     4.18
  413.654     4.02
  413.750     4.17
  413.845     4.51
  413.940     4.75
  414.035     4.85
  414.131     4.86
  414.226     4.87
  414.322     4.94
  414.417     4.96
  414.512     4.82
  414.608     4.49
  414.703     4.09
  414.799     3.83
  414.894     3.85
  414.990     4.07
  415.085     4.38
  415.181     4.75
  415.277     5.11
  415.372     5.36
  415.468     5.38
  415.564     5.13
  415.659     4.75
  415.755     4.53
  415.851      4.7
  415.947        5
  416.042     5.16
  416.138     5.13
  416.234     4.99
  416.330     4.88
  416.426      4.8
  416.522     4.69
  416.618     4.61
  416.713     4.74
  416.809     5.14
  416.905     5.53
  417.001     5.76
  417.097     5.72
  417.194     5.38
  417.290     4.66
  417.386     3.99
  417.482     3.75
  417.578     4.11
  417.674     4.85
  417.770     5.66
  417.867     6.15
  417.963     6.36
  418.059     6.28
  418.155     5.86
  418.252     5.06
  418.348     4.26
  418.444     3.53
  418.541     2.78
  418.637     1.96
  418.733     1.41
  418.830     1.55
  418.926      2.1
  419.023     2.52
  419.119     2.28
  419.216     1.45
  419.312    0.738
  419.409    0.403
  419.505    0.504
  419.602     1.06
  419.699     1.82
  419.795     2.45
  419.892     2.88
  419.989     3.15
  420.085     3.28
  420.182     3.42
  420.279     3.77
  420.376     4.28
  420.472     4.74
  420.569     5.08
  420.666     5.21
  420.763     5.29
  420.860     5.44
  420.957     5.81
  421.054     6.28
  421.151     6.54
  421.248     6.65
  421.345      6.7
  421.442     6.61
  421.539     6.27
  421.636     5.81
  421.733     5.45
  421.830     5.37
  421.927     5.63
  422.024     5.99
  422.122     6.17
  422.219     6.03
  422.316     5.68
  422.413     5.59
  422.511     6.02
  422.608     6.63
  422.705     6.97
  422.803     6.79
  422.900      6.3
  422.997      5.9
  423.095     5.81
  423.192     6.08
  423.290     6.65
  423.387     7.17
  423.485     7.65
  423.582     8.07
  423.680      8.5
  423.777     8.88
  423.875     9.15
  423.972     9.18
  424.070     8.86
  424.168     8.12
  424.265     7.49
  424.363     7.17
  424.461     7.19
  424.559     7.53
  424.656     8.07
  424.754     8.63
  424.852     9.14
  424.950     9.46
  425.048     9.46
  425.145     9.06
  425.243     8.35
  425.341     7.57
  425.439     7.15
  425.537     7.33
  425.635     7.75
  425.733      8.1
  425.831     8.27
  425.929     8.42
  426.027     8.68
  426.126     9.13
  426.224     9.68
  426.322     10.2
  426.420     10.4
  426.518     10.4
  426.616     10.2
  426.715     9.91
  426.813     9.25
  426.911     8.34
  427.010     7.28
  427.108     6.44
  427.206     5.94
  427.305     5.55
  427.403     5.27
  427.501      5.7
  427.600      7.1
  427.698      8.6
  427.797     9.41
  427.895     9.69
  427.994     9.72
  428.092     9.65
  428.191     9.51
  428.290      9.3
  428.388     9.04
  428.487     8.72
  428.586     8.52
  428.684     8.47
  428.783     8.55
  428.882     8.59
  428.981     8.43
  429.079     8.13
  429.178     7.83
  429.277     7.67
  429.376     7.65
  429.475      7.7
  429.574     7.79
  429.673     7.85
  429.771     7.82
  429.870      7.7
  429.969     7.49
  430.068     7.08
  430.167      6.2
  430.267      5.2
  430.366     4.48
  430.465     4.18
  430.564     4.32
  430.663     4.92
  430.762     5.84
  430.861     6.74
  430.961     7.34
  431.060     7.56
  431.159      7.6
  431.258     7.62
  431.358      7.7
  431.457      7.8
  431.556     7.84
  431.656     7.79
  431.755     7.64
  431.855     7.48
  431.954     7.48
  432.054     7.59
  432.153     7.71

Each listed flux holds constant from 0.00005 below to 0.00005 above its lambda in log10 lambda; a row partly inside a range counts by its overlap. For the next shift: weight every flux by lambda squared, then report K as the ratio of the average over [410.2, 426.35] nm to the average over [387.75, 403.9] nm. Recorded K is 1.7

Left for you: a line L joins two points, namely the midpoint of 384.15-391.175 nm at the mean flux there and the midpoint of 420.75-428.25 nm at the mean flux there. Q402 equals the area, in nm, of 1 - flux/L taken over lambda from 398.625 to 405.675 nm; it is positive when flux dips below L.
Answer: 0.67 nm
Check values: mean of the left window 3.2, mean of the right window 7.58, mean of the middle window 4.45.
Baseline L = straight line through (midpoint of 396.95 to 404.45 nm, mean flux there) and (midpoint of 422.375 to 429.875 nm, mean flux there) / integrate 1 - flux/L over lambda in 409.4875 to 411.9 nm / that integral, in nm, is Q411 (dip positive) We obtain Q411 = 0.51 nm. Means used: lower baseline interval 4.23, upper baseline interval 8.06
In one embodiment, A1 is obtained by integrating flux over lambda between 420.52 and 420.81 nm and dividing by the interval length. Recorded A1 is 5.18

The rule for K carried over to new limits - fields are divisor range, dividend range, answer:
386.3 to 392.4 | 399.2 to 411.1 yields 1.90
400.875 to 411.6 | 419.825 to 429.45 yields 1.82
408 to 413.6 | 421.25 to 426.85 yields 1.79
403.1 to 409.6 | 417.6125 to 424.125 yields 1.29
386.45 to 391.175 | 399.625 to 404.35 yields 1.68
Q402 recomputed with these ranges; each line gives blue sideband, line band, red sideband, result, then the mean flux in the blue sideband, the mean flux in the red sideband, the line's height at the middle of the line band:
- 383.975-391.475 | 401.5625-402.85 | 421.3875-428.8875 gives 0.03 nm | 3.16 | 7.8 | 4.95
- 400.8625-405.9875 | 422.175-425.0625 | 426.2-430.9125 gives -0.11 nm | 4.66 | 7.79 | 7.17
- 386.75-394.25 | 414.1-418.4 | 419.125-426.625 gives 0.54 nm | 2.41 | 6.45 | 5.62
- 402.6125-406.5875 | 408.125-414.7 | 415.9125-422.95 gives -0.12 nm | 4.42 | 4.59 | 4.5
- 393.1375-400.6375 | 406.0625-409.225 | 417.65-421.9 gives 0.07 nm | 3.83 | 4.08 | 3.94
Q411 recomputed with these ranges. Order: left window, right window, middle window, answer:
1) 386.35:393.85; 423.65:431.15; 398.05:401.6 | -0.298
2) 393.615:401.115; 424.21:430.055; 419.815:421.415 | 0.536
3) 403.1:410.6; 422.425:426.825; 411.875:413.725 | 0.344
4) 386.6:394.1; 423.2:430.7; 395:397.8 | -0.248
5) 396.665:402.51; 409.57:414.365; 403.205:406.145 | -0.233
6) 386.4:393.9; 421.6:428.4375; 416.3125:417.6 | 0.332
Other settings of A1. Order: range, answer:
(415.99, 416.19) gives 5.15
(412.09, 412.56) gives 4.86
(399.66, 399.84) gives 4.09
